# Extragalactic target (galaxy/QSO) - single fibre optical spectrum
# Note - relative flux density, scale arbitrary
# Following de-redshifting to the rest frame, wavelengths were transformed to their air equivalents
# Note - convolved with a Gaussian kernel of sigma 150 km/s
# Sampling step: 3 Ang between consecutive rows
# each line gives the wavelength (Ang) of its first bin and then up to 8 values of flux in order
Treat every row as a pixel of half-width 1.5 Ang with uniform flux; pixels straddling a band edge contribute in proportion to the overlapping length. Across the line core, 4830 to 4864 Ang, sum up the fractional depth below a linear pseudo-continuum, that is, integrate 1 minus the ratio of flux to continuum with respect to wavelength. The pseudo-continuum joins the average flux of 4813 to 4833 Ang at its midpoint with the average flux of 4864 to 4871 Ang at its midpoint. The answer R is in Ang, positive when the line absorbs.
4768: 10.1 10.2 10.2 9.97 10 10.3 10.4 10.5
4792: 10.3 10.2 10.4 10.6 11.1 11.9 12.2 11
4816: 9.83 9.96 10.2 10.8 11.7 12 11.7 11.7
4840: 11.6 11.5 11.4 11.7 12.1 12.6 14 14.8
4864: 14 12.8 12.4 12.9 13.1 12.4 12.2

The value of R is -1.17 Ang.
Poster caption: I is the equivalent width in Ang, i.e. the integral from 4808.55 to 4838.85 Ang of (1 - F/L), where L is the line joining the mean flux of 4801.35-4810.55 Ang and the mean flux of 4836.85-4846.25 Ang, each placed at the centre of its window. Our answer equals 1.1 Ang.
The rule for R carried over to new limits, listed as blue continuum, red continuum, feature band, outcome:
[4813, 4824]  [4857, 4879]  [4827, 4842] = -0.7 Ang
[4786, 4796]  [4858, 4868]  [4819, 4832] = 1.2 Ang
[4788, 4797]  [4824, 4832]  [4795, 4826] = 0.4 Ang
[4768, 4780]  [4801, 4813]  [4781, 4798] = 0.7 Ang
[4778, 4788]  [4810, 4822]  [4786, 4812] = -1.3 Ang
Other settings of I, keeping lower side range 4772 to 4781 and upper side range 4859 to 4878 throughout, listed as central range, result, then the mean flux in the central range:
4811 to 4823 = 1.2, 10.3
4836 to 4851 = 1.0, 11.6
